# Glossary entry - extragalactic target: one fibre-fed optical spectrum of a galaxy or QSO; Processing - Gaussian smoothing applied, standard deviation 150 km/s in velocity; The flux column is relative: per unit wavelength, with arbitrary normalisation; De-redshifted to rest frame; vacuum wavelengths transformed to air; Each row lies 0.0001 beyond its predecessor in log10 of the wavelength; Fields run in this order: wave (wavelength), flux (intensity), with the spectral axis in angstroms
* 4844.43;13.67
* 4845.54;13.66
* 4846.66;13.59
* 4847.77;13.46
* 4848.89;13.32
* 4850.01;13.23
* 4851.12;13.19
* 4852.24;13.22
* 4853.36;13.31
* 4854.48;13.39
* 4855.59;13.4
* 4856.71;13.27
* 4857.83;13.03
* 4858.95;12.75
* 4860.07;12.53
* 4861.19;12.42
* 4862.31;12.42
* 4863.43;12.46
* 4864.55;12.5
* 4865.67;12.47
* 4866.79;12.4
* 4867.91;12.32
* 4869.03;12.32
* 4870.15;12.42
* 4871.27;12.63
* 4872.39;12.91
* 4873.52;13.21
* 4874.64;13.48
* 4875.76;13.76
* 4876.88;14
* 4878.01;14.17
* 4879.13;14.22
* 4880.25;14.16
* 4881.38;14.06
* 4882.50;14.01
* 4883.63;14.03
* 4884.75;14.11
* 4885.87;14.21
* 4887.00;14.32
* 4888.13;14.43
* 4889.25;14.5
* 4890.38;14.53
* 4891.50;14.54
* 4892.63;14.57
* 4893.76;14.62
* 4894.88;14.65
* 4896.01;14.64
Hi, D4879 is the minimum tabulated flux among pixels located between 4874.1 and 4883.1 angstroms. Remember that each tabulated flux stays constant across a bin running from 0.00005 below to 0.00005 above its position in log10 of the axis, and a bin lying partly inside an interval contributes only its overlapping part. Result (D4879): 13.48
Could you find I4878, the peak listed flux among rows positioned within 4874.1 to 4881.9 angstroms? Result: 14.22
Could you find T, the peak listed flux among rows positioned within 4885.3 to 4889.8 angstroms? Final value 14.5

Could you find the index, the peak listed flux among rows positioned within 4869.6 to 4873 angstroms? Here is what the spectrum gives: 12.91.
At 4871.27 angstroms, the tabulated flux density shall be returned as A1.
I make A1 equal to 12.63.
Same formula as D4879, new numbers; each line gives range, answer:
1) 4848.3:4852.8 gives 13.19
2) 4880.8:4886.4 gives 14.01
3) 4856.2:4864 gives 12.42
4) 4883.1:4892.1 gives 14.03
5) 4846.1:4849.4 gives 13.32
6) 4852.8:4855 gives 13.31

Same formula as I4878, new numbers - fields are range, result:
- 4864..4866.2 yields 12.5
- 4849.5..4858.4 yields 13.4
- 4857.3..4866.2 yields 13.03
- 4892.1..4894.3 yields 14.62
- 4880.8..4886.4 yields 14.21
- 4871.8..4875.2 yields 13.48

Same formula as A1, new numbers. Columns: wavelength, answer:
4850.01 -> 13.23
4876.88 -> 14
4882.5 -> 14.01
